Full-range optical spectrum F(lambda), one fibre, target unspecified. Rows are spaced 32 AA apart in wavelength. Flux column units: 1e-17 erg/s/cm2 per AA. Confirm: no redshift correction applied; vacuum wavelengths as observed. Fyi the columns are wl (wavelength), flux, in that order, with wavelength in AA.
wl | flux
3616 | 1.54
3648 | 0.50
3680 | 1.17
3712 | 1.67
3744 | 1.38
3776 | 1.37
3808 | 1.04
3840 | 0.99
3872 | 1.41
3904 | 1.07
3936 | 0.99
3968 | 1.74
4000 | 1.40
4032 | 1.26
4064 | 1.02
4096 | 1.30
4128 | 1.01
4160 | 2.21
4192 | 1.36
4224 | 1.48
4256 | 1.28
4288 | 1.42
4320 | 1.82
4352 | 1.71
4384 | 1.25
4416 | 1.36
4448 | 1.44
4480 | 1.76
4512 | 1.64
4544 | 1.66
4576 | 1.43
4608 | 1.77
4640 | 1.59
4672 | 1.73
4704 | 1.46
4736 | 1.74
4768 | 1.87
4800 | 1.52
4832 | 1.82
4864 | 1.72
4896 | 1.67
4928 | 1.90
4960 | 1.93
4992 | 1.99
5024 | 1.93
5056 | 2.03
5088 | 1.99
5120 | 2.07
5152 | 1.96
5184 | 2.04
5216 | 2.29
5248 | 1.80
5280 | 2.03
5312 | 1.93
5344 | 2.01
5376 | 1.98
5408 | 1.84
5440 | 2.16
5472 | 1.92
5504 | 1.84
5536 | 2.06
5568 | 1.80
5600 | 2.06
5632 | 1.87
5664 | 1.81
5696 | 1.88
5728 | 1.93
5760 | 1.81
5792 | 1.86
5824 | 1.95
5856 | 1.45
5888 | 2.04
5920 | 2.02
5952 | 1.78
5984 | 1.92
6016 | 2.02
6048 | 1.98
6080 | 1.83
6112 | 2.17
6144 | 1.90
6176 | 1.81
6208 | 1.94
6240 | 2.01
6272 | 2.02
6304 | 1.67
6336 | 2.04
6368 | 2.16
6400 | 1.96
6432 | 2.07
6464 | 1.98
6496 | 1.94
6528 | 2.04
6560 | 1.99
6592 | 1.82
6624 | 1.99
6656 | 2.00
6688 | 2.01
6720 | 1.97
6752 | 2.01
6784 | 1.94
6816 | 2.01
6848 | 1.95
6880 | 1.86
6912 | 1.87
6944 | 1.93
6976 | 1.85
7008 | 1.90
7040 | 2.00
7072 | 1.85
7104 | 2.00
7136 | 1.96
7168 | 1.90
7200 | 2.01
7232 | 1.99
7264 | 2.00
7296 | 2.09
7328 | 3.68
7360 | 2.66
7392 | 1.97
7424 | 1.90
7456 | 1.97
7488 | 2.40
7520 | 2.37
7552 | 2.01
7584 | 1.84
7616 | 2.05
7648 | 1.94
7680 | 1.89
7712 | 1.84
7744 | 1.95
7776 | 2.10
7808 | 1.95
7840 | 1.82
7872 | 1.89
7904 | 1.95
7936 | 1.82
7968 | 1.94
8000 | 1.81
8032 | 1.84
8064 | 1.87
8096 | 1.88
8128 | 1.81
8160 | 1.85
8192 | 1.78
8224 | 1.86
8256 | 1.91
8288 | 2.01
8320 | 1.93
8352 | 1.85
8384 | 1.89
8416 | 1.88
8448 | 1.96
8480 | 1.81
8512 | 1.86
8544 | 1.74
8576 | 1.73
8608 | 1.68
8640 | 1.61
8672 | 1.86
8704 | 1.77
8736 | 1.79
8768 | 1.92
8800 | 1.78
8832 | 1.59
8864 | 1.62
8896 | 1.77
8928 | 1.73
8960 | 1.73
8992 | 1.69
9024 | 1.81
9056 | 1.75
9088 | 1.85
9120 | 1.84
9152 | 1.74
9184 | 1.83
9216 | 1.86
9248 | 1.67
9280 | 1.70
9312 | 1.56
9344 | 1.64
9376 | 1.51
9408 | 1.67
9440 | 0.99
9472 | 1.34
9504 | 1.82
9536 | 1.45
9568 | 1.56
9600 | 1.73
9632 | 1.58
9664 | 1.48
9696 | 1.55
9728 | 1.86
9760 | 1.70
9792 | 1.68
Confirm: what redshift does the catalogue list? 0.116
